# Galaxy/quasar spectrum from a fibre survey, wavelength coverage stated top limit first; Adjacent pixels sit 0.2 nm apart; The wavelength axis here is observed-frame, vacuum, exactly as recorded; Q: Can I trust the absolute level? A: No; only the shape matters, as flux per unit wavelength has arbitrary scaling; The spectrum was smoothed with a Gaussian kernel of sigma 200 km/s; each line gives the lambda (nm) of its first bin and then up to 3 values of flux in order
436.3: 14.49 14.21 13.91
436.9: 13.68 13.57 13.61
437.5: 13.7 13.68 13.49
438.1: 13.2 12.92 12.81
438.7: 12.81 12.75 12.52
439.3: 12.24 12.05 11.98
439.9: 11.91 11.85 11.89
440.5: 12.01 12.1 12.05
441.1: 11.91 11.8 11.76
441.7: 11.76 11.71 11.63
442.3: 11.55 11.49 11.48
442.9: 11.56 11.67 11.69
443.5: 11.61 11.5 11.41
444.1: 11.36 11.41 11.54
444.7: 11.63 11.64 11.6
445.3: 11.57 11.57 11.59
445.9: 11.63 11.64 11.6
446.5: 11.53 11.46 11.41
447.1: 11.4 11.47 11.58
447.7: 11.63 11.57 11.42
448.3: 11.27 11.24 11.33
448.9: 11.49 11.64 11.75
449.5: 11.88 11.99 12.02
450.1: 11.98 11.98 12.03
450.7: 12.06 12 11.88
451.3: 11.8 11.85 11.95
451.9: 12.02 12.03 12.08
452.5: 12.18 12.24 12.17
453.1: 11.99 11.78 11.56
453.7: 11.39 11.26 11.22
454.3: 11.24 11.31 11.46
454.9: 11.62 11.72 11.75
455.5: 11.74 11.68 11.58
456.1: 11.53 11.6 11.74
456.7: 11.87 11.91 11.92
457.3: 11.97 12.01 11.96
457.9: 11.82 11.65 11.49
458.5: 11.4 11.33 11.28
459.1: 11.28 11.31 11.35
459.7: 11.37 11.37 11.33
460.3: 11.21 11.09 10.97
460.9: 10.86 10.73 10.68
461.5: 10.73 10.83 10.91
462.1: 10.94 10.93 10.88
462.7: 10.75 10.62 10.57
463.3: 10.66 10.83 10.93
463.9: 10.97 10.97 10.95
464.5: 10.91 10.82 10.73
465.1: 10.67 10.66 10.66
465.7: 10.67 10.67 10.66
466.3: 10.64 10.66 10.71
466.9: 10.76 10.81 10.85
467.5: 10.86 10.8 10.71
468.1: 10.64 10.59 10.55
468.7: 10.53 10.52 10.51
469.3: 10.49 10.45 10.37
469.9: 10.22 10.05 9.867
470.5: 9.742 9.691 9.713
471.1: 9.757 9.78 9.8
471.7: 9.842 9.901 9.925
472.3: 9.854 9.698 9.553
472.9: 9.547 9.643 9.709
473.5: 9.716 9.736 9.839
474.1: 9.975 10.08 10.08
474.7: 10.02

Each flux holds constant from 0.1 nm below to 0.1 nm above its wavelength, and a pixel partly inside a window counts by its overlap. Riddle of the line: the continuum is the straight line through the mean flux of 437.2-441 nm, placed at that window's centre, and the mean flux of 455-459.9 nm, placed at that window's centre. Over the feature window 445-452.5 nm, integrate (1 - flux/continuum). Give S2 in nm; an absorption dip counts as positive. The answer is 0.238 nm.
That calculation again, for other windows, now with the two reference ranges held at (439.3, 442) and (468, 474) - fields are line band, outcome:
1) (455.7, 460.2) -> -0.32 nm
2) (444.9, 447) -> 0.00 nm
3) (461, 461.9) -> -0.01 nm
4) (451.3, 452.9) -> -0.12 nm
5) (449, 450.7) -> -0.09 nm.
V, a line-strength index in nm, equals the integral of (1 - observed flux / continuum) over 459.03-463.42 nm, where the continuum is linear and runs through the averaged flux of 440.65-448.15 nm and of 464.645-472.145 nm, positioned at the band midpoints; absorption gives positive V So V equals -0.08 nm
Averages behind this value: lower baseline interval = 11.6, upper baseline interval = 10.4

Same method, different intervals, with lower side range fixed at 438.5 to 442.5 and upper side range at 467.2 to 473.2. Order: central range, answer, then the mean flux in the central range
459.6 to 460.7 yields -0.047 nm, 11.2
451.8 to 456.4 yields -0.222 nm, 11.7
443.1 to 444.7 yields 0.039 nm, 11.5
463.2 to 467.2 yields -0.116 nm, 10.8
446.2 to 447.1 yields 0.011 nm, 11.5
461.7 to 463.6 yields -0.030 nm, 10.8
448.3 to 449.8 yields -0.015 nm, 11.6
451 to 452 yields -0.051 nm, 11.9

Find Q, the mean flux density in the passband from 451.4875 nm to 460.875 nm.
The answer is 11.6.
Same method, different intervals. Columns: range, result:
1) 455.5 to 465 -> 11.2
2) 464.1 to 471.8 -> 10.5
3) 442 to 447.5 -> 11.5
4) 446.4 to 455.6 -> 11.7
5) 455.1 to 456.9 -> 11.7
